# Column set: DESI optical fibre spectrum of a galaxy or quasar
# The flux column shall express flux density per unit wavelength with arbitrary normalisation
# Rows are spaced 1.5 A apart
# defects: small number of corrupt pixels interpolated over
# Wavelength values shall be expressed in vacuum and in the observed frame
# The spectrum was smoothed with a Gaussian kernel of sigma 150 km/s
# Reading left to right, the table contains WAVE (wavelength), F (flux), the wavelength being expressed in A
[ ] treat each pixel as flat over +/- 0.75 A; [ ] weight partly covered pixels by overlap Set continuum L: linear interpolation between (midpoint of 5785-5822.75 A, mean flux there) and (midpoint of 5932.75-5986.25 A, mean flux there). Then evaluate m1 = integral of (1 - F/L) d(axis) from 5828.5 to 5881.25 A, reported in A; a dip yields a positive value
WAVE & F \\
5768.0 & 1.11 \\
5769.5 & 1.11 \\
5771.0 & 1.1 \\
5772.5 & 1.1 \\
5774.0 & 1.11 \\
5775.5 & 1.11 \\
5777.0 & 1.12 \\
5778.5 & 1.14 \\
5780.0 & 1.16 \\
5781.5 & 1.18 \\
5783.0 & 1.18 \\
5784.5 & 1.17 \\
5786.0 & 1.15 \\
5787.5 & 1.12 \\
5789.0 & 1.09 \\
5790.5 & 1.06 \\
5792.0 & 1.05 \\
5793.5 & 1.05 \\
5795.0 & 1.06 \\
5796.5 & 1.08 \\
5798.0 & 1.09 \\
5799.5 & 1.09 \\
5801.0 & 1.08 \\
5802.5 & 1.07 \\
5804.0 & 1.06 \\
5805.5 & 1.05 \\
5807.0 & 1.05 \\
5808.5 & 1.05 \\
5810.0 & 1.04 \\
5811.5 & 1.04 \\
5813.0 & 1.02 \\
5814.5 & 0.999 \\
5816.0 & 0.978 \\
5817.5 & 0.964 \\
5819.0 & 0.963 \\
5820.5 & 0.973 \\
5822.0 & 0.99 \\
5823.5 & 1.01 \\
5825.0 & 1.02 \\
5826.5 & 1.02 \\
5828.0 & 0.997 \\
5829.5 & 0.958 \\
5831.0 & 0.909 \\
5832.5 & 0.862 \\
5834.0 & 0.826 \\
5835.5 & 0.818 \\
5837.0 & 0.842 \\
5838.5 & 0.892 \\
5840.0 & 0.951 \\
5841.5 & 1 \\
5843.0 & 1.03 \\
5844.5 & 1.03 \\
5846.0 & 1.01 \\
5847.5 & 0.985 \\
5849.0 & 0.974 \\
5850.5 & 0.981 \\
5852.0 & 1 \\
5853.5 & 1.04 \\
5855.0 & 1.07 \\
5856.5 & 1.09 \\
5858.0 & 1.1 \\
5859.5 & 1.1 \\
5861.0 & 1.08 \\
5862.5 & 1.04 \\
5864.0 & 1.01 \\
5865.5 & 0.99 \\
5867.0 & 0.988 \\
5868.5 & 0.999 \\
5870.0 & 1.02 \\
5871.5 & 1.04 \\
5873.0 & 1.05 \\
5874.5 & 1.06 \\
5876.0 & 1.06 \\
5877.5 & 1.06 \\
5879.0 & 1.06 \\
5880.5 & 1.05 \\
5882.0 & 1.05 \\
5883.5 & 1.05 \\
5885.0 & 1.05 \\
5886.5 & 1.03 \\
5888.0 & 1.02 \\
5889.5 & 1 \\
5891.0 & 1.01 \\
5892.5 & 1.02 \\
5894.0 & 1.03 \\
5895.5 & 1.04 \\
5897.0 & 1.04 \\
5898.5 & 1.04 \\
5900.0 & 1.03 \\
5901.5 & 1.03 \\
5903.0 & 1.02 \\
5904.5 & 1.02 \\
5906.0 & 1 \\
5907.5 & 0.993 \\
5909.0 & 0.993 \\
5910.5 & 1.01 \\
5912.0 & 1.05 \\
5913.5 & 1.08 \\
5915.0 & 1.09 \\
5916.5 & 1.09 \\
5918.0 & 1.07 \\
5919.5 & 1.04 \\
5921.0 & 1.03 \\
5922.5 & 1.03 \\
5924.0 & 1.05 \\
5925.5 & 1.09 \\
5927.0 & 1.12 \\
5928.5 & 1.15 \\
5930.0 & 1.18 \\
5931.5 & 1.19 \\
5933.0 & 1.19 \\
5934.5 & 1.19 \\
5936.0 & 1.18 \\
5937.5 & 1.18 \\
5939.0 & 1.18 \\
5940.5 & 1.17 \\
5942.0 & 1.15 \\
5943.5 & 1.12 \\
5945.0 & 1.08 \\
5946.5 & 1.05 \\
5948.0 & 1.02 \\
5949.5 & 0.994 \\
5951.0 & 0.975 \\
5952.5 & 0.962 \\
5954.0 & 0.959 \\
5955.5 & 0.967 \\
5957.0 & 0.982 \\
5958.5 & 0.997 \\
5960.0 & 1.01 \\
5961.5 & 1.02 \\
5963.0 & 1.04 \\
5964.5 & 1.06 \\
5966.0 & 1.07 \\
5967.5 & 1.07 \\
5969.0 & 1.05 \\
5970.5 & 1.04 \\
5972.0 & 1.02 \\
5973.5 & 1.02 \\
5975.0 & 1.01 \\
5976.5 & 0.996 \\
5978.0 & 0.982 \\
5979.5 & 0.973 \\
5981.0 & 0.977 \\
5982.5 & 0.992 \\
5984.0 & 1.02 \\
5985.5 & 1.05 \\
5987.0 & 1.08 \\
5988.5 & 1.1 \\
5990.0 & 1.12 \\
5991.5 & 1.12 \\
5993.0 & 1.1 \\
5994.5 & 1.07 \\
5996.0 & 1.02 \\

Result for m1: 2.4 A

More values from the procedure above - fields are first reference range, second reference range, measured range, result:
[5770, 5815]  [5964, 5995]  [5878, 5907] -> 0.9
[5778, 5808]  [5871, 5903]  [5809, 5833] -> 2.1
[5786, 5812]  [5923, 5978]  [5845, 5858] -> 0.6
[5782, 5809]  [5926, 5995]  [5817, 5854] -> 4.1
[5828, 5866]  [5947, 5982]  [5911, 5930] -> -1.5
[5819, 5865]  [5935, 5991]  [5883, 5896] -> -0.2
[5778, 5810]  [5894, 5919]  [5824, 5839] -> 2.2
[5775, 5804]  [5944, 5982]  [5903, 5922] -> 0.0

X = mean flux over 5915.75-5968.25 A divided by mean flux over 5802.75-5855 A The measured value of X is 1.10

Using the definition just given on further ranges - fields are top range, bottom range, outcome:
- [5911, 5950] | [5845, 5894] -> 1.07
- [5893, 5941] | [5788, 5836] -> 1.07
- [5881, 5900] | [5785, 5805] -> 0.95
